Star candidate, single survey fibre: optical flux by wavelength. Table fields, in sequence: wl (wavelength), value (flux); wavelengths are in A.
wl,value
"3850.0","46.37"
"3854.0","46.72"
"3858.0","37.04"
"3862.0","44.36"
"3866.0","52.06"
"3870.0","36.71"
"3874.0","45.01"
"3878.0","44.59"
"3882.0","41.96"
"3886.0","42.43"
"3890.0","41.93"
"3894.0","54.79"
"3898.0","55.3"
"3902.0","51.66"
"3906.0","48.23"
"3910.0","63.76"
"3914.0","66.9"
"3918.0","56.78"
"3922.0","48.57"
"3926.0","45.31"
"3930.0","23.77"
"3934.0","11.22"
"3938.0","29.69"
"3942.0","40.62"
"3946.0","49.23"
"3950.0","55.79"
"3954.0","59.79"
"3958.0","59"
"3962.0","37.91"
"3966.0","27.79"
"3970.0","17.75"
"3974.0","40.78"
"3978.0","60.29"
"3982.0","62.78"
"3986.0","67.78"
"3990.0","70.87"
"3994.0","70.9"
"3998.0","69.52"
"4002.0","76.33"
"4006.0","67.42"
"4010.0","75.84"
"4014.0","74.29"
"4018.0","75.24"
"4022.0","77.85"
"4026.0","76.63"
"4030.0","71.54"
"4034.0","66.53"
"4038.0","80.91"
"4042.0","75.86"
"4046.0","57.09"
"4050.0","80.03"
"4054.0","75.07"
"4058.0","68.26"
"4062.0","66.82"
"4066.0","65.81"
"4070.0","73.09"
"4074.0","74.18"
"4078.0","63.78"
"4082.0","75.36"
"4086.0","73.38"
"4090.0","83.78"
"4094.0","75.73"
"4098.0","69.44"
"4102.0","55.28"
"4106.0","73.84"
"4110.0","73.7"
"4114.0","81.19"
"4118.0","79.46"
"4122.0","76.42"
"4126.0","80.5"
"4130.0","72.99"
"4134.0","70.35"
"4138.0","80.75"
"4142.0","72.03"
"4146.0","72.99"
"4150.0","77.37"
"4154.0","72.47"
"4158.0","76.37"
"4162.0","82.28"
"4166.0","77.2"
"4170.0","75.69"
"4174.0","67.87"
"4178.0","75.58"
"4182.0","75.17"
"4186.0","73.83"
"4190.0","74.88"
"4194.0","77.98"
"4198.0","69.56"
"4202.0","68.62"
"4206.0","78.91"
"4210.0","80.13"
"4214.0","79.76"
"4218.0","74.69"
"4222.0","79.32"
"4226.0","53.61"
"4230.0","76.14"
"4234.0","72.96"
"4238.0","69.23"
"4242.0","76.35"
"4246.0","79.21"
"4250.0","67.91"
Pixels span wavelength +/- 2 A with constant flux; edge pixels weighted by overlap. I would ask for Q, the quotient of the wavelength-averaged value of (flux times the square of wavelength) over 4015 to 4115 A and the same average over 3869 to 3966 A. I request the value 1.69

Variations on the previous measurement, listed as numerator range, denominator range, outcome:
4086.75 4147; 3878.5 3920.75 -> 1.60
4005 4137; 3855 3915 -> 1.67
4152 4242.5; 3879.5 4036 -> 1.52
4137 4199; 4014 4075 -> 1.10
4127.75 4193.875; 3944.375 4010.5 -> 1.45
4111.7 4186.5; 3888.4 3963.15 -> 1.78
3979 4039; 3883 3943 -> 1.67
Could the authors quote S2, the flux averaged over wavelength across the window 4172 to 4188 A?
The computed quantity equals 73.1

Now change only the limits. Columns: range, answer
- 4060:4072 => 68.6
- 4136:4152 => 75.8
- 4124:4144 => 75.3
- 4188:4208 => 74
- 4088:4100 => 76.3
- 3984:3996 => 69.9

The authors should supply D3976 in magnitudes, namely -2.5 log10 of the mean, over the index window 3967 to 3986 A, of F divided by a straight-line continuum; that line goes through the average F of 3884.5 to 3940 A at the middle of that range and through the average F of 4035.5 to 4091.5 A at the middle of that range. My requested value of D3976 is 0.22 mag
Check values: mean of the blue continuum 45.8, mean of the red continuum 72.2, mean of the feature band 46.8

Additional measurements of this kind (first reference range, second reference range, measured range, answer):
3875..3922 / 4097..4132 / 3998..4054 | -0.14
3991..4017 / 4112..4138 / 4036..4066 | 0.04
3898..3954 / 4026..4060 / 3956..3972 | 0.46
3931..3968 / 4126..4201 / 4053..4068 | -0.18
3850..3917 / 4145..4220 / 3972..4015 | -0.15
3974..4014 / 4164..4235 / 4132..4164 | -0.05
